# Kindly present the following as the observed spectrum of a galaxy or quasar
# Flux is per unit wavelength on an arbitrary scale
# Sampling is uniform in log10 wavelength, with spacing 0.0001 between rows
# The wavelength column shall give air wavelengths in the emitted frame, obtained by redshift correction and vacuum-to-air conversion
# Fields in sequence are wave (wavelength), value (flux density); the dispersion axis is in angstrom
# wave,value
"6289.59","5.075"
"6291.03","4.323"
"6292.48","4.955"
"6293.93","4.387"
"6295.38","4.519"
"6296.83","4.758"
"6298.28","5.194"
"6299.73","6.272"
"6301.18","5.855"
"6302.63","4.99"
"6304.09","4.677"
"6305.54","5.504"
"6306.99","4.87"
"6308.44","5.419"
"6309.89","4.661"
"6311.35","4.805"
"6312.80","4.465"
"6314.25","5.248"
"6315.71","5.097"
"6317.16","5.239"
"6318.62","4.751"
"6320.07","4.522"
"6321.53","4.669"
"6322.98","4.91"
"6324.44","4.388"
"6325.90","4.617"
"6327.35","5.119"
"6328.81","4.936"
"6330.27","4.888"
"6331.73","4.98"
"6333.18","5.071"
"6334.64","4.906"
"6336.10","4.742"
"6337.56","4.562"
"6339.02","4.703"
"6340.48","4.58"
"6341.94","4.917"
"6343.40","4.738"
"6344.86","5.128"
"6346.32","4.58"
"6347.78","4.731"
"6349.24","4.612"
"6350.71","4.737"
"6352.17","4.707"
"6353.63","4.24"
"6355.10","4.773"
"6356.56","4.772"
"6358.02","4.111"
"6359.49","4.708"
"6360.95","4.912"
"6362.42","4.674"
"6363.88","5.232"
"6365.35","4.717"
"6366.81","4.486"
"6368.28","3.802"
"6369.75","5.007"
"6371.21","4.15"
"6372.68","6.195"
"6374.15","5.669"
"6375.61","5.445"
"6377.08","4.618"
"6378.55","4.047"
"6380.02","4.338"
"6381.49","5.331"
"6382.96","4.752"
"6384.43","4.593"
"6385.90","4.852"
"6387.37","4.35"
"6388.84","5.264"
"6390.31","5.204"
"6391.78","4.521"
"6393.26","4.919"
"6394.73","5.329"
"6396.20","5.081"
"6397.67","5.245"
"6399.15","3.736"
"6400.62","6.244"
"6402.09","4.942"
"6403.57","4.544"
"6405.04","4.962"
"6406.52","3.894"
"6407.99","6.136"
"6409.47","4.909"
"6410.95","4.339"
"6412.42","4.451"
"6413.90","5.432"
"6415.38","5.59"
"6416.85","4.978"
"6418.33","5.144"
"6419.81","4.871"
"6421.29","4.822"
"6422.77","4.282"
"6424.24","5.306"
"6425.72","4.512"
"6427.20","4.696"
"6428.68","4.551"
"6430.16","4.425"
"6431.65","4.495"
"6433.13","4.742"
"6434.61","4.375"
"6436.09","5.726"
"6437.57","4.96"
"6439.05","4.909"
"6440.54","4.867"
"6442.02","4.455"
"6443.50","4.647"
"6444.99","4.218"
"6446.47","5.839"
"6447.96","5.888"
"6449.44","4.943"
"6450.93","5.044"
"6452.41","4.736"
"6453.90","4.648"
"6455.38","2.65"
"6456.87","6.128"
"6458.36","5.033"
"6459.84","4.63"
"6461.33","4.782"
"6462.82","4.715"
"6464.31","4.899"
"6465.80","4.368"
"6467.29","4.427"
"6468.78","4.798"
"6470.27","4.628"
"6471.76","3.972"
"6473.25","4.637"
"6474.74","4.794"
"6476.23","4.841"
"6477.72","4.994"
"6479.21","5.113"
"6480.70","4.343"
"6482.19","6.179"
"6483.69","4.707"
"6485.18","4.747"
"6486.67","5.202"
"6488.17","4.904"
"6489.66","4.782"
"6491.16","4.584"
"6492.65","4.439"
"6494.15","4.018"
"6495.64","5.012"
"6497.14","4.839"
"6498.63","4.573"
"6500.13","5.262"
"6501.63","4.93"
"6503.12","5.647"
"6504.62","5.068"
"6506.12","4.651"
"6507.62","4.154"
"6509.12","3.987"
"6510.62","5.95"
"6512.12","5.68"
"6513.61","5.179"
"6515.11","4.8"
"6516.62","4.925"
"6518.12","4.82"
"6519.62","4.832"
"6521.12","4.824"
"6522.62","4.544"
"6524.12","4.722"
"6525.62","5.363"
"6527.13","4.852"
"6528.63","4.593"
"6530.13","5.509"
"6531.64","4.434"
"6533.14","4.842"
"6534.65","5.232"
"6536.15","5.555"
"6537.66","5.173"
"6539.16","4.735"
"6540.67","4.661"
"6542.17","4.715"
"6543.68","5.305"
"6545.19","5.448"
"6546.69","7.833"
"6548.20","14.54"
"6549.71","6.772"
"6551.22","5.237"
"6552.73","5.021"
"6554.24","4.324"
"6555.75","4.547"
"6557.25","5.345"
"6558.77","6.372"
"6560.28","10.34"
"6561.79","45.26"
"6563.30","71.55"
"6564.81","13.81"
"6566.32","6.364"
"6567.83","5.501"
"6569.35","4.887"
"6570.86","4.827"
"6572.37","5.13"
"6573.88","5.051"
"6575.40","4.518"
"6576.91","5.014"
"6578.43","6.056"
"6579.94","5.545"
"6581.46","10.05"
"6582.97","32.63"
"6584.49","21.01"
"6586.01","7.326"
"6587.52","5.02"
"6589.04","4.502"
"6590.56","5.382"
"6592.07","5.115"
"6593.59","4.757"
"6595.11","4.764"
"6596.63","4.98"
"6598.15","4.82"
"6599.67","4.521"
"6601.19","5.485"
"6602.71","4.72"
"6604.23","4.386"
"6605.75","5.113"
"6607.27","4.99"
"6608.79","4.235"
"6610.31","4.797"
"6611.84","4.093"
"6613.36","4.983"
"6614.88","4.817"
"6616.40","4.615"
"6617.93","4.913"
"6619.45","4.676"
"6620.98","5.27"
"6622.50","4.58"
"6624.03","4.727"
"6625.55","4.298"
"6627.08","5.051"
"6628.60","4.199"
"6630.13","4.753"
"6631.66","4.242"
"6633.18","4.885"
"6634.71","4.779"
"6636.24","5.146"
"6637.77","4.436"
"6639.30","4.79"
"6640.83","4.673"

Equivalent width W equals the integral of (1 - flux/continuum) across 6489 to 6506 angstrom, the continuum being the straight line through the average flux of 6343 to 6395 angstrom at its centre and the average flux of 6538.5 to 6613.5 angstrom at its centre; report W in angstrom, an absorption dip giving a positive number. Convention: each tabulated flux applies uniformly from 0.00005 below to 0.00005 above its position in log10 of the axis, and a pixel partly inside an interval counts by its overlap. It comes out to 5.7 angstrom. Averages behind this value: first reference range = 4.78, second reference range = 8.76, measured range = 4.83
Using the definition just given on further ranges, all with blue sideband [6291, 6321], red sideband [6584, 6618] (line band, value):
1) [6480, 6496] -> 1.5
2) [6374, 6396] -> 1.1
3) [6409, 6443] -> 2.5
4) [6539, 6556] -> -2.4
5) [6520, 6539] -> 1.5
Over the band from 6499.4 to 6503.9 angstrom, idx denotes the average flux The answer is 5.28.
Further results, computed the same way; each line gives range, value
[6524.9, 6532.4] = 4.95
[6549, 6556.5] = 5.17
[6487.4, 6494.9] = 4.55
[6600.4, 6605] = 4.86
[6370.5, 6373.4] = 5.17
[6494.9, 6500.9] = 4.92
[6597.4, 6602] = 4.94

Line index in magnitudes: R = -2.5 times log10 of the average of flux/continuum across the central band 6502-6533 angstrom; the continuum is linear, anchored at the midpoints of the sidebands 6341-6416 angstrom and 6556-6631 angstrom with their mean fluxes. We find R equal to 0.405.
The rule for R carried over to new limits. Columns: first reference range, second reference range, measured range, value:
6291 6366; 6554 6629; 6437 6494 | 0.36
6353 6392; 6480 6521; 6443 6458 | -0.01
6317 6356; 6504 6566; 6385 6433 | 0.23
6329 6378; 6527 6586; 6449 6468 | 0.50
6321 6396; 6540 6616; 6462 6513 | 0.42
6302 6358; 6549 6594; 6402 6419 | 0.36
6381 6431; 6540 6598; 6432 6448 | 0.21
